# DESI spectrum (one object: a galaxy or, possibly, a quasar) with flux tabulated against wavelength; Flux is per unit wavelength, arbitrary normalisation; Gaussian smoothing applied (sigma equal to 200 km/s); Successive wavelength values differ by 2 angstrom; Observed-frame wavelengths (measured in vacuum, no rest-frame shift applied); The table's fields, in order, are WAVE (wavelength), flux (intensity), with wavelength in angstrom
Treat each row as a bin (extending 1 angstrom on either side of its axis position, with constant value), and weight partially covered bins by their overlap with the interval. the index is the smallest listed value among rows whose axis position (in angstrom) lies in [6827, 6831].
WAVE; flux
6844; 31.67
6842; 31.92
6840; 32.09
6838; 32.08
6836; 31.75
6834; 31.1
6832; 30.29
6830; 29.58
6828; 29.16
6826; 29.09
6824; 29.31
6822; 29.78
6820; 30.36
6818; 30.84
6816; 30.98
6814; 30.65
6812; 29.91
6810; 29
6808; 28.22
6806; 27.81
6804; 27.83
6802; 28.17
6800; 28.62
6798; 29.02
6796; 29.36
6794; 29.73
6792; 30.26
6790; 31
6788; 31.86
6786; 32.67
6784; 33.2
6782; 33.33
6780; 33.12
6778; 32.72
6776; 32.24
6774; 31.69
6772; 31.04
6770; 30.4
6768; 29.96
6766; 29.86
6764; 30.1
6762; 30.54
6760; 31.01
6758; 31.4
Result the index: 29.16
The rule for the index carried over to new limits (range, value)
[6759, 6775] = 29.86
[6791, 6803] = 28.17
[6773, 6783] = 31.69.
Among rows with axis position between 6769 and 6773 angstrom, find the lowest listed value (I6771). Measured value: 30.4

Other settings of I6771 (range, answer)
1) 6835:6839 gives 31.75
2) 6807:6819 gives 28.22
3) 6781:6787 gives 32.67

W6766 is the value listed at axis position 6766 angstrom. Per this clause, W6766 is 29.86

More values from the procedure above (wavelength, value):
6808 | 28.22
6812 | 29.91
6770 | 30.4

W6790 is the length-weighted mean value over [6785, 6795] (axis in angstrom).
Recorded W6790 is 31.1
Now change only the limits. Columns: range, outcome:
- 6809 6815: 29.9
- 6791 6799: 29.6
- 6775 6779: 32.5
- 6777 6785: 33.1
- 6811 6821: 30.5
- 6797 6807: 28.3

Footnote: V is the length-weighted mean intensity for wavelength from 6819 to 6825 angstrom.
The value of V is 29.8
